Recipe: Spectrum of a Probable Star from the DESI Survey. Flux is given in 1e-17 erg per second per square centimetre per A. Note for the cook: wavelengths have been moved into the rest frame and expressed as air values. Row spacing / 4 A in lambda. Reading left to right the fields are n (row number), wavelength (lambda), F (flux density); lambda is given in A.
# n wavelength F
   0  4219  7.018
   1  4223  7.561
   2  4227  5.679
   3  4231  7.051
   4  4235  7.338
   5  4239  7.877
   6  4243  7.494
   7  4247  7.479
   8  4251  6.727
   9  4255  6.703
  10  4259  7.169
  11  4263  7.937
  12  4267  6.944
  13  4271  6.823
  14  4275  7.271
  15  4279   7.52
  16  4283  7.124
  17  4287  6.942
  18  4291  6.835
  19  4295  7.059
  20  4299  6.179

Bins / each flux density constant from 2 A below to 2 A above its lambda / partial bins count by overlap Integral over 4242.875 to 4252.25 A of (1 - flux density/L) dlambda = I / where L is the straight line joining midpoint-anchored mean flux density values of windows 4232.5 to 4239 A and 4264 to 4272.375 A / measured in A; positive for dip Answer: 0.12 A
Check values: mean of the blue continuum 7.48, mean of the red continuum 7.01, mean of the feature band 7.22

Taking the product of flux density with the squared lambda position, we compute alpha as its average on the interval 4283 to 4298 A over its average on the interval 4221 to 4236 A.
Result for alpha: 1.0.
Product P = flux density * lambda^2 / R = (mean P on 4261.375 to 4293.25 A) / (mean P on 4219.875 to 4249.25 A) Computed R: 1.0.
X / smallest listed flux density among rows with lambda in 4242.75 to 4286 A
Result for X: 6.703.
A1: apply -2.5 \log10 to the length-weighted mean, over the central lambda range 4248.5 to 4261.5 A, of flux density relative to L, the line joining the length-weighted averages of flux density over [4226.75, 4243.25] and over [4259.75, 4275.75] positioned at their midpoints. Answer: 0.04 mag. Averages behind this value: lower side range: 7.19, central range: 6.93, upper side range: 7.24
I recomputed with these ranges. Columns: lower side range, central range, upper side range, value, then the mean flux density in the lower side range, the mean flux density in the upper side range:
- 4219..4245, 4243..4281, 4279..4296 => -0.50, 7.16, 7.05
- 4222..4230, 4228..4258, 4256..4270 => -1.34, 6.56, 7.27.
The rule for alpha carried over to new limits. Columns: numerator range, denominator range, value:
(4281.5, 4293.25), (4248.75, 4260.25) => 1.03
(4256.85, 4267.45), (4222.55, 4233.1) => 1.13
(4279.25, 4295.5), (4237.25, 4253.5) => 0.97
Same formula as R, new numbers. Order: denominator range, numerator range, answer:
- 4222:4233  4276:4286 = 1.12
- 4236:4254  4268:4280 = 0.99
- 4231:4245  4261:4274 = 0.98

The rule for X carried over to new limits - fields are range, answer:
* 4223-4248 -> 5.679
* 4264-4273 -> 6.823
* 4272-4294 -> 6.835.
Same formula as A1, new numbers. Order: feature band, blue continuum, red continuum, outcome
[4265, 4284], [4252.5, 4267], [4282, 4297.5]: -0.009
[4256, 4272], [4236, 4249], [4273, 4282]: 0.036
